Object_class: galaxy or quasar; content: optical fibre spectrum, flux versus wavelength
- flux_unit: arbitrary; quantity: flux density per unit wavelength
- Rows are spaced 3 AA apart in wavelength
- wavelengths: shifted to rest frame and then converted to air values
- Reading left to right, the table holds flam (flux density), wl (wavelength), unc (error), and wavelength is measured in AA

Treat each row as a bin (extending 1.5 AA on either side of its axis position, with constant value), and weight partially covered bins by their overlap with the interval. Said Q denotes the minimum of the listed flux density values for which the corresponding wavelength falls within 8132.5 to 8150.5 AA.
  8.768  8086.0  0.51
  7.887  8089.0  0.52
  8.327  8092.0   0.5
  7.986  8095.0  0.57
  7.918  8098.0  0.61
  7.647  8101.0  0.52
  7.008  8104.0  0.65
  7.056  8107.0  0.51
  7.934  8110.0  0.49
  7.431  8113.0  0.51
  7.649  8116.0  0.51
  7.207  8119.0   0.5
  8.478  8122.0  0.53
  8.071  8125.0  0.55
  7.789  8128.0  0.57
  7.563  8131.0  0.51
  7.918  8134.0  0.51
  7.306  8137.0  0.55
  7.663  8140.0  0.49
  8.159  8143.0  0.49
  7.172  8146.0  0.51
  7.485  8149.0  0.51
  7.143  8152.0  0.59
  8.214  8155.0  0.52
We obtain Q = 7.172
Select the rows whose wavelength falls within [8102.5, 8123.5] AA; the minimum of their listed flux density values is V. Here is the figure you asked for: 7.008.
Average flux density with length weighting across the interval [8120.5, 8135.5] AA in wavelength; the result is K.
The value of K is 7.96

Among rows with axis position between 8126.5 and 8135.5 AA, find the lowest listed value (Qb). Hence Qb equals 7.563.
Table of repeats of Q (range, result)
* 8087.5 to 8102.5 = 7.647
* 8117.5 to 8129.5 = 7.207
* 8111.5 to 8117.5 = 7.431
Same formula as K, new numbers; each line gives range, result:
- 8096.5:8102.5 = 7.78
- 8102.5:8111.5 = 7.33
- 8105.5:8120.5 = 7.46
